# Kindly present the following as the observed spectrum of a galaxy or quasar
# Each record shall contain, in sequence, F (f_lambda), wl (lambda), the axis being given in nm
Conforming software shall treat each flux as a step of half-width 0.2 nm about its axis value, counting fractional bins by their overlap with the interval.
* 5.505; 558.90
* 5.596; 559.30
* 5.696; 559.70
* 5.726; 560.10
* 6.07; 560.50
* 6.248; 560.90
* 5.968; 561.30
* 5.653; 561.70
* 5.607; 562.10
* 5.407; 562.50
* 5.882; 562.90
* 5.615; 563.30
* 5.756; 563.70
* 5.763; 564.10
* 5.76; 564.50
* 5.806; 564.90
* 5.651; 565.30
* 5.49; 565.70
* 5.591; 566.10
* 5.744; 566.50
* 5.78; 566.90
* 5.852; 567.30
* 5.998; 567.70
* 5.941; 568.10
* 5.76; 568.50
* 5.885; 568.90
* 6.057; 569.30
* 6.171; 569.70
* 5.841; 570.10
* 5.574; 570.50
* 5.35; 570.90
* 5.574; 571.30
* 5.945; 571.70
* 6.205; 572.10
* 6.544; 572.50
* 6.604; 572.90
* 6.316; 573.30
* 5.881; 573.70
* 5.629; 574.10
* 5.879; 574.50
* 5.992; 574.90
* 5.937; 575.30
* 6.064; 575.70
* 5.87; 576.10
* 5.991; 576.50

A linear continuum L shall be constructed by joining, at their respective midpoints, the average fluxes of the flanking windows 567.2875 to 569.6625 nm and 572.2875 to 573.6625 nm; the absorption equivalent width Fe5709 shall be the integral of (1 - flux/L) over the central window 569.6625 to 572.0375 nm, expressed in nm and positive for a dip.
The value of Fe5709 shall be 0.17 nm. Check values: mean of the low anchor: 5.94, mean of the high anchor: 6.41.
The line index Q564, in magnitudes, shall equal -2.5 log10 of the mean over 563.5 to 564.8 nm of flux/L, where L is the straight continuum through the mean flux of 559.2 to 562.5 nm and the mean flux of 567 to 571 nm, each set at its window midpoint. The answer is 0.01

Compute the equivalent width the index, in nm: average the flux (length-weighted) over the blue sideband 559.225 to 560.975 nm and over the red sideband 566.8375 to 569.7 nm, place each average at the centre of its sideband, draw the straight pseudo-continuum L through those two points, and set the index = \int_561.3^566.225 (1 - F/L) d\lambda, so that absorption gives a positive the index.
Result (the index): 0.17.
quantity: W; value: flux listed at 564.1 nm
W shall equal 5.763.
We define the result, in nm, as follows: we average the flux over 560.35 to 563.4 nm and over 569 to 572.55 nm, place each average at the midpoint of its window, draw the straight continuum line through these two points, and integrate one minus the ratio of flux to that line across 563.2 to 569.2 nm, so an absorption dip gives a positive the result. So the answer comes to 0.084 nm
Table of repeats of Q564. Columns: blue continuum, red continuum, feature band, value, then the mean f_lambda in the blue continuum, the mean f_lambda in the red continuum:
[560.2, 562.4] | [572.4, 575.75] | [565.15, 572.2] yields 0.04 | 5.88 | 6.08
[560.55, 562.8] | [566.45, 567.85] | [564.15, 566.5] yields 0.03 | 5.8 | 5.85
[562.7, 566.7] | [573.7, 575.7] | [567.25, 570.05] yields -0.03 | 5.71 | 5.88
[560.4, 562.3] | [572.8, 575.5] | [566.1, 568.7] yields 0.02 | 5.9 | 6.01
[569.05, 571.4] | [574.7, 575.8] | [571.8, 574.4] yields -0.05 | 5.77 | 5.99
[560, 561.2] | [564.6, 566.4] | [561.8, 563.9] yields 0.04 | 6.03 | 5.65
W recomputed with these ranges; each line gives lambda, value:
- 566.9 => 5.78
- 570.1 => 5.841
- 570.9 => 5.35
